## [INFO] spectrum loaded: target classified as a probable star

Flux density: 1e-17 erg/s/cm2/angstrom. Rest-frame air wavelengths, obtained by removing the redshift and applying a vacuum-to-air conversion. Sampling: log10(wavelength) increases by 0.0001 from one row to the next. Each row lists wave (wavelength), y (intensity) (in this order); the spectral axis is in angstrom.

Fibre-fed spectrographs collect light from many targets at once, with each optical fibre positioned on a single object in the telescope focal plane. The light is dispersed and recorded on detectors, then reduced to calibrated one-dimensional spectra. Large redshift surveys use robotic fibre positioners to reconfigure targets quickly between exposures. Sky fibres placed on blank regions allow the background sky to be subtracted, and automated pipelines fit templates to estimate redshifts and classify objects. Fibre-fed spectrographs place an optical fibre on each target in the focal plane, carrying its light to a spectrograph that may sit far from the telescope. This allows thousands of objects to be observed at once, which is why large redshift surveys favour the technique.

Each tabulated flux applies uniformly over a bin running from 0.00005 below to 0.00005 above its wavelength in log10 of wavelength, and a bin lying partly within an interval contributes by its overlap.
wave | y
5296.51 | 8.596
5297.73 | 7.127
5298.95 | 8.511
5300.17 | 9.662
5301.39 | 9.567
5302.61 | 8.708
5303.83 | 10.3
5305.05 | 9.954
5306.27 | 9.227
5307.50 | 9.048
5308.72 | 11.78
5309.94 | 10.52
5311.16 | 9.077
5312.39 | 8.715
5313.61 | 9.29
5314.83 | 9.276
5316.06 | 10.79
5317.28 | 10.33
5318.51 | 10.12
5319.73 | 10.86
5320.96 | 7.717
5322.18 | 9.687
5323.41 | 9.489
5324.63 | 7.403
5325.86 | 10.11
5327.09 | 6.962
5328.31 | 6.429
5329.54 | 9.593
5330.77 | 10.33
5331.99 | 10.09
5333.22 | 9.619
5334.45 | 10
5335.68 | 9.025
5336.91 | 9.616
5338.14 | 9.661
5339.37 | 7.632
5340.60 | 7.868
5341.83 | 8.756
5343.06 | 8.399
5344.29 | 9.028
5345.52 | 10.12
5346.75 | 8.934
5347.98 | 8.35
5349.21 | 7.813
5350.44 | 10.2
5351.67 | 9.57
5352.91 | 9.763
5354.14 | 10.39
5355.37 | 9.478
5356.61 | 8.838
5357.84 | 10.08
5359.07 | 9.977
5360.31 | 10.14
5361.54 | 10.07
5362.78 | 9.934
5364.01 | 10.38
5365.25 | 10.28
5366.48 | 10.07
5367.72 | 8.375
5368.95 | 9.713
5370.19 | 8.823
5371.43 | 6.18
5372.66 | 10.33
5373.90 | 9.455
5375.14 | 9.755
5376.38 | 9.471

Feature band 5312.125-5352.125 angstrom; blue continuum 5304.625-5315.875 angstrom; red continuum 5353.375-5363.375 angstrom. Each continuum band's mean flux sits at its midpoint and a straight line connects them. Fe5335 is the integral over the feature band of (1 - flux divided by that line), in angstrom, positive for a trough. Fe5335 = 2.54 angstrom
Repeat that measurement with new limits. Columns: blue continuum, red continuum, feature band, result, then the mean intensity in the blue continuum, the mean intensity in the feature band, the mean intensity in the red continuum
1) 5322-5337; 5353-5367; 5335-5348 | 0.7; 9.07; 8.88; 9.96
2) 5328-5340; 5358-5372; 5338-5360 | 0.5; 9.26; 9.16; 9.48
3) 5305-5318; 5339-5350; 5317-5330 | 0.6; 9.81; 8.93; 8.6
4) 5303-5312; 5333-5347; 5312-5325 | 0.2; 9.92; 9.48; 9.04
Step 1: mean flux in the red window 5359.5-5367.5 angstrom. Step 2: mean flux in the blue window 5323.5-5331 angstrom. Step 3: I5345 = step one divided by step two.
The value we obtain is 1.2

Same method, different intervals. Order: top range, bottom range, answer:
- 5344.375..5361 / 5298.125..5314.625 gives 1.00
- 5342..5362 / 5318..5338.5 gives 1.02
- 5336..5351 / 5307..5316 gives 0.91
